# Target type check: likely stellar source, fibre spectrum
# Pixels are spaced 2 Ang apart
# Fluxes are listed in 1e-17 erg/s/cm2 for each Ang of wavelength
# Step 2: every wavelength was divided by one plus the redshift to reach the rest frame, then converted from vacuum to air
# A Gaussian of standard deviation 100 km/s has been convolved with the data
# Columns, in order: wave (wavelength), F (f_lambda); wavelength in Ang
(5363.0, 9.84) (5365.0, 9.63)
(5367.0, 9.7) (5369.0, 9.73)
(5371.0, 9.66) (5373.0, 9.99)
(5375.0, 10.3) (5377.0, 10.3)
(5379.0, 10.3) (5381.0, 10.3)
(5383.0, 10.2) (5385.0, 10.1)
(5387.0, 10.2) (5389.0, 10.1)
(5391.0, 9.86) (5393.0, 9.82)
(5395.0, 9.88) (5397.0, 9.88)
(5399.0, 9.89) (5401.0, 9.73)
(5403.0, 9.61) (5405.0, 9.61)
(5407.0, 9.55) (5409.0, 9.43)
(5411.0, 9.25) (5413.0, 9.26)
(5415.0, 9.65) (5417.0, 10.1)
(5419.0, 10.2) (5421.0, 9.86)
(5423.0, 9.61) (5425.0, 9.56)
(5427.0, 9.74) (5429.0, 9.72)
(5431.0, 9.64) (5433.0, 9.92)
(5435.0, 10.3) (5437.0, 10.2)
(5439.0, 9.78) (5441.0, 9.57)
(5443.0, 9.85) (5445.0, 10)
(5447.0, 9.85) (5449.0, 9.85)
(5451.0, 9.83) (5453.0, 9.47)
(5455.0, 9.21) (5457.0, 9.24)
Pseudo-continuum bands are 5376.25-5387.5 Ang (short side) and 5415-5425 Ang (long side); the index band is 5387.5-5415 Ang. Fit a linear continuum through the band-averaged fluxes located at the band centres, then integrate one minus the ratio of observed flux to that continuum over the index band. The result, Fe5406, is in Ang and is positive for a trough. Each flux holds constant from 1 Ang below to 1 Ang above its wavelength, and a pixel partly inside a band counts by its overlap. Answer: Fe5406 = 1.0 Ang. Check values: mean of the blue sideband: 10.2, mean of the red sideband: 9.88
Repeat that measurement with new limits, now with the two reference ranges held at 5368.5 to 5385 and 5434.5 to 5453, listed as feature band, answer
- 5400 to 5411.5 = 0.54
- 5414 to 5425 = 0.12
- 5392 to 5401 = 0.17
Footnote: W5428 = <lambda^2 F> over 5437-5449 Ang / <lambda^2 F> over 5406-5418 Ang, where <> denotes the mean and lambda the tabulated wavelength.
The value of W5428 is 1.04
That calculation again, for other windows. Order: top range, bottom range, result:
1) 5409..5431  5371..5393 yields 0.97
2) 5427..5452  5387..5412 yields 1.03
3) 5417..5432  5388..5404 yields 1.00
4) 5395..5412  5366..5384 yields 0.97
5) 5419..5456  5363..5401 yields 1.00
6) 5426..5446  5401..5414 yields 1.05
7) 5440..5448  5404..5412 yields 1.05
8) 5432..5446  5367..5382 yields 1.01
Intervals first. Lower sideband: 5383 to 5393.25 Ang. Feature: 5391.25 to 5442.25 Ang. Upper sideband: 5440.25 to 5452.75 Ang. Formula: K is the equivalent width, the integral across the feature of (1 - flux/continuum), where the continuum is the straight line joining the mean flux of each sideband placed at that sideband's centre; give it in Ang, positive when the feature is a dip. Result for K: 0.9 Ang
